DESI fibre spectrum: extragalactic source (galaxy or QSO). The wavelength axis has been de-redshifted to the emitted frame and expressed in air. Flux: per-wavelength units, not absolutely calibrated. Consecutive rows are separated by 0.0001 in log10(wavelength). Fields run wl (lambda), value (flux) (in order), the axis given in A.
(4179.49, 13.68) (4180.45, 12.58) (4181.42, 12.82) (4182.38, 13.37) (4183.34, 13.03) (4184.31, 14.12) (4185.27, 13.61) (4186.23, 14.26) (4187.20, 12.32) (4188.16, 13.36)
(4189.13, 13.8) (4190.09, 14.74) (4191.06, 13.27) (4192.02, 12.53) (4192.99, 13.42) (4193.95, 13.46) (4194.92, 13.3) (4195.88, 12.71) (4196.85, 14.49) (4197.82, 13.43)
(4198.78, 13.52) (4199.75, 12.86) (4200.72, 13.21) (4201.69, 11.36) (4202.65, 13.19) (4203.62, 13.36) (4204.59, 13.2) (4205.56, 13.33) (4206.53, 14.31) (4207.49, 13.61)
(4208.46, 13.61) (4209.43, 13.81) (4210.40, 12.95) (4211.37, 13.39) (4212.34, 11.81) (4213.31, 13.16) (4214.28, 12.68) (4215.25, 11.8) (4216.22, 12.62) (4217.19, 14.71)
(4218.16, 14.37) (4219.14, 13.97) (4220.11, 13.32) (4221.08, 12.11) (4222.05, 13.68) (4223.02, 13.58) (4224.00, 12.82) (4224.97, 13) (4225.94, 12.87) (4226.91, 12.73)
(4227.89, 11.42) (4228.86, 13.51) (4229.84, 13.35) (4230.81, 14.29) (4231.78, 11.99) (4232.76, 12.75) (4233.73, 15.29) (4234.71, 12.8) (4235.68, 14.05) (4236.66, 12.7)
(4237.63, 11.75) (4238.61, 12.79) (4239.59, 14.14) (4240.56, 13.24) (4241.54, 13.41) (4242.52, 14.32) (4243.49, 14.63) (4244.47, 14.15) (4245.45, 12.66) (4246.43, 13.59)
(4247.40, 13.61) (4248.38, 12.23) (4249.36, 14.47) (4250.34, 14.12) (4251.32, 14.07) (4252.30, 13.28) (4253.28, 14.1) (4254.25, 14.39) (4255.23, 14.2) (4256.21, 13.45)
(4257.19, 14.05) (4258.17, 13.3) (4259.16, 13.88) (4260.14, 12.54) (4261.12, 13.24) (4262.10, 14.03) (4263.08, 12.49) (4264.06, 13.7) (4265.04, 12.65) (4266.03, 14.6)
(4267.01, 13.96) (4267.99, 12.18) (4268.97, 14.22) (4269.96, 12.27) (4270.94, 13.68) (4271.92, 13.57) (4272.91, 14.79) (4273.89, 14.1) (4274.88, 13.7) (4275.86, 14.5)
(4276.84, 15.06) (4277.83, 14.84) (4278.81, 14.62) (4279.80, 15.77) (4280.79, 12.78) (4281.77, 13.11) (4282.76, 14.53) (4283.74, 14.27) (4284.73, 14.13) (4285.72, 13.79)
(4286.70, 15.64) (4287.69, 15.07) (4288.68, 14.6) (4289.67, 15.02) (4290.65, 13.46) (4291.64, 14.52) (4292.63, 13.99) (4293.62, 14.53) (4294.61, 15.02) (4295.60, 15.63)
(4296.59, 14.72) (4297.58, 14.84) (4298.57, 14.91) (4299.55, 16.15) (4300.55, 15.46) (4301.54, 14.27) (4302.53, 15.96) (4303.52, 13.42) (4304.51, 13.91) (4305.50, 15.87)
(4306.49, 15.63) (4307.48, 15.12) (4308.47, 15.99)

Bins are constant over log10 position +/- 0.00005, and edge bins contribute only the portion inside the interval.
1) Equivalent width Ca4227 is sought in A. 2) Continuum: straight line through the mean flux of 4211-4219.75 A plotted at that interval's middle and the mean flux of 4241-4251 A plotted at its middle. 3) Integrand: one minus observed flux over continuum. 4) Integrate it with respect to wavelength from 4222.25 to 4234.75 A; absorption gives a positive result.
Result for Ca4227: 0.2 A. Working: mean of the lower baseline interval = 13.2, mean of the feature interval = 13.1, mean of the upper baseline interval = 13.7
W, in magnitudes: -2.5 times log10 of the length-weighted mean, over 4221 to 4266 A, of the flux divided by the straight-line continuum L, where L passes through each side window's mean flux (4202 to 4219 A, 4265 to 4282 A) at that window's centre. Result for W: 0.02 mag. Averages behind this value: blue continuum 13.3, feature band 13.4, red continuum 14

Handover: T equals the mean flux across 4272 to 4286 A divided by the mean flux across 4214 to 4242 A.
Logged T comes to 1.08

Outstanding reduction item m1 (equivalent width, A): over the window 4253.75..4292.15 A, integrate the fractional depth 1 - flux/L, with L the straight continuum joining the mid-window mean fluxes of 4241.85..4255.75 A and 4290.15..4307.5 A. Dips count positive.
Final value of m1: 1.0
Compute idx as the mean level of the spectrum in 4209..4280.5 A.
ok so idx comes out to 13.5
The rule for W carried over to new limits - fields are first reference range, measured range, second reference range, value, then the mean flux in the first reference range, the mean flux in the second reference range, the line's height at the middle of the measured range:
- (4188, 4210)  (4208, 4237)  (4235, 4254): 0.024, 13.4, 13.6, 13.5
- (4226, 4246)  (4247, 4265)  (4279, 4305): 0.012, 13.3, 14.6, 13.8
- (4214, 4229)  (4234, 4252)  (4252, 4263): -0.007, 13.1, 13.6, 13.4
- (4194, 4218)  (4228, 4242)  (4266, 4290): 0.029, 13.2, 14.2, 13.6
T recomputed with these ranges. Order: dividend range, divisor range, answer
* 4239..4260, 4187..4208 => 1.03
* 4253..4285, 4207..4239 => 1.05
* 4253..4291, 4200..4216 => 1.07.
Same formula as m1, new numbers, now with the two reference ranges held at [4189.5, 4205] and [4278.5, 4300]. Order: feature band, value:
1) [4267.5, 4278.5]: 0.3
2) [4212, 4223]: 0.3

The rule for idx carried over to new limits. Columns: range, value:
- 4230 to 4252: 13.5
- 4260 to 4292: 14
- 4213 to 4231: 13.1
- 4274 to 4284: 14.3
